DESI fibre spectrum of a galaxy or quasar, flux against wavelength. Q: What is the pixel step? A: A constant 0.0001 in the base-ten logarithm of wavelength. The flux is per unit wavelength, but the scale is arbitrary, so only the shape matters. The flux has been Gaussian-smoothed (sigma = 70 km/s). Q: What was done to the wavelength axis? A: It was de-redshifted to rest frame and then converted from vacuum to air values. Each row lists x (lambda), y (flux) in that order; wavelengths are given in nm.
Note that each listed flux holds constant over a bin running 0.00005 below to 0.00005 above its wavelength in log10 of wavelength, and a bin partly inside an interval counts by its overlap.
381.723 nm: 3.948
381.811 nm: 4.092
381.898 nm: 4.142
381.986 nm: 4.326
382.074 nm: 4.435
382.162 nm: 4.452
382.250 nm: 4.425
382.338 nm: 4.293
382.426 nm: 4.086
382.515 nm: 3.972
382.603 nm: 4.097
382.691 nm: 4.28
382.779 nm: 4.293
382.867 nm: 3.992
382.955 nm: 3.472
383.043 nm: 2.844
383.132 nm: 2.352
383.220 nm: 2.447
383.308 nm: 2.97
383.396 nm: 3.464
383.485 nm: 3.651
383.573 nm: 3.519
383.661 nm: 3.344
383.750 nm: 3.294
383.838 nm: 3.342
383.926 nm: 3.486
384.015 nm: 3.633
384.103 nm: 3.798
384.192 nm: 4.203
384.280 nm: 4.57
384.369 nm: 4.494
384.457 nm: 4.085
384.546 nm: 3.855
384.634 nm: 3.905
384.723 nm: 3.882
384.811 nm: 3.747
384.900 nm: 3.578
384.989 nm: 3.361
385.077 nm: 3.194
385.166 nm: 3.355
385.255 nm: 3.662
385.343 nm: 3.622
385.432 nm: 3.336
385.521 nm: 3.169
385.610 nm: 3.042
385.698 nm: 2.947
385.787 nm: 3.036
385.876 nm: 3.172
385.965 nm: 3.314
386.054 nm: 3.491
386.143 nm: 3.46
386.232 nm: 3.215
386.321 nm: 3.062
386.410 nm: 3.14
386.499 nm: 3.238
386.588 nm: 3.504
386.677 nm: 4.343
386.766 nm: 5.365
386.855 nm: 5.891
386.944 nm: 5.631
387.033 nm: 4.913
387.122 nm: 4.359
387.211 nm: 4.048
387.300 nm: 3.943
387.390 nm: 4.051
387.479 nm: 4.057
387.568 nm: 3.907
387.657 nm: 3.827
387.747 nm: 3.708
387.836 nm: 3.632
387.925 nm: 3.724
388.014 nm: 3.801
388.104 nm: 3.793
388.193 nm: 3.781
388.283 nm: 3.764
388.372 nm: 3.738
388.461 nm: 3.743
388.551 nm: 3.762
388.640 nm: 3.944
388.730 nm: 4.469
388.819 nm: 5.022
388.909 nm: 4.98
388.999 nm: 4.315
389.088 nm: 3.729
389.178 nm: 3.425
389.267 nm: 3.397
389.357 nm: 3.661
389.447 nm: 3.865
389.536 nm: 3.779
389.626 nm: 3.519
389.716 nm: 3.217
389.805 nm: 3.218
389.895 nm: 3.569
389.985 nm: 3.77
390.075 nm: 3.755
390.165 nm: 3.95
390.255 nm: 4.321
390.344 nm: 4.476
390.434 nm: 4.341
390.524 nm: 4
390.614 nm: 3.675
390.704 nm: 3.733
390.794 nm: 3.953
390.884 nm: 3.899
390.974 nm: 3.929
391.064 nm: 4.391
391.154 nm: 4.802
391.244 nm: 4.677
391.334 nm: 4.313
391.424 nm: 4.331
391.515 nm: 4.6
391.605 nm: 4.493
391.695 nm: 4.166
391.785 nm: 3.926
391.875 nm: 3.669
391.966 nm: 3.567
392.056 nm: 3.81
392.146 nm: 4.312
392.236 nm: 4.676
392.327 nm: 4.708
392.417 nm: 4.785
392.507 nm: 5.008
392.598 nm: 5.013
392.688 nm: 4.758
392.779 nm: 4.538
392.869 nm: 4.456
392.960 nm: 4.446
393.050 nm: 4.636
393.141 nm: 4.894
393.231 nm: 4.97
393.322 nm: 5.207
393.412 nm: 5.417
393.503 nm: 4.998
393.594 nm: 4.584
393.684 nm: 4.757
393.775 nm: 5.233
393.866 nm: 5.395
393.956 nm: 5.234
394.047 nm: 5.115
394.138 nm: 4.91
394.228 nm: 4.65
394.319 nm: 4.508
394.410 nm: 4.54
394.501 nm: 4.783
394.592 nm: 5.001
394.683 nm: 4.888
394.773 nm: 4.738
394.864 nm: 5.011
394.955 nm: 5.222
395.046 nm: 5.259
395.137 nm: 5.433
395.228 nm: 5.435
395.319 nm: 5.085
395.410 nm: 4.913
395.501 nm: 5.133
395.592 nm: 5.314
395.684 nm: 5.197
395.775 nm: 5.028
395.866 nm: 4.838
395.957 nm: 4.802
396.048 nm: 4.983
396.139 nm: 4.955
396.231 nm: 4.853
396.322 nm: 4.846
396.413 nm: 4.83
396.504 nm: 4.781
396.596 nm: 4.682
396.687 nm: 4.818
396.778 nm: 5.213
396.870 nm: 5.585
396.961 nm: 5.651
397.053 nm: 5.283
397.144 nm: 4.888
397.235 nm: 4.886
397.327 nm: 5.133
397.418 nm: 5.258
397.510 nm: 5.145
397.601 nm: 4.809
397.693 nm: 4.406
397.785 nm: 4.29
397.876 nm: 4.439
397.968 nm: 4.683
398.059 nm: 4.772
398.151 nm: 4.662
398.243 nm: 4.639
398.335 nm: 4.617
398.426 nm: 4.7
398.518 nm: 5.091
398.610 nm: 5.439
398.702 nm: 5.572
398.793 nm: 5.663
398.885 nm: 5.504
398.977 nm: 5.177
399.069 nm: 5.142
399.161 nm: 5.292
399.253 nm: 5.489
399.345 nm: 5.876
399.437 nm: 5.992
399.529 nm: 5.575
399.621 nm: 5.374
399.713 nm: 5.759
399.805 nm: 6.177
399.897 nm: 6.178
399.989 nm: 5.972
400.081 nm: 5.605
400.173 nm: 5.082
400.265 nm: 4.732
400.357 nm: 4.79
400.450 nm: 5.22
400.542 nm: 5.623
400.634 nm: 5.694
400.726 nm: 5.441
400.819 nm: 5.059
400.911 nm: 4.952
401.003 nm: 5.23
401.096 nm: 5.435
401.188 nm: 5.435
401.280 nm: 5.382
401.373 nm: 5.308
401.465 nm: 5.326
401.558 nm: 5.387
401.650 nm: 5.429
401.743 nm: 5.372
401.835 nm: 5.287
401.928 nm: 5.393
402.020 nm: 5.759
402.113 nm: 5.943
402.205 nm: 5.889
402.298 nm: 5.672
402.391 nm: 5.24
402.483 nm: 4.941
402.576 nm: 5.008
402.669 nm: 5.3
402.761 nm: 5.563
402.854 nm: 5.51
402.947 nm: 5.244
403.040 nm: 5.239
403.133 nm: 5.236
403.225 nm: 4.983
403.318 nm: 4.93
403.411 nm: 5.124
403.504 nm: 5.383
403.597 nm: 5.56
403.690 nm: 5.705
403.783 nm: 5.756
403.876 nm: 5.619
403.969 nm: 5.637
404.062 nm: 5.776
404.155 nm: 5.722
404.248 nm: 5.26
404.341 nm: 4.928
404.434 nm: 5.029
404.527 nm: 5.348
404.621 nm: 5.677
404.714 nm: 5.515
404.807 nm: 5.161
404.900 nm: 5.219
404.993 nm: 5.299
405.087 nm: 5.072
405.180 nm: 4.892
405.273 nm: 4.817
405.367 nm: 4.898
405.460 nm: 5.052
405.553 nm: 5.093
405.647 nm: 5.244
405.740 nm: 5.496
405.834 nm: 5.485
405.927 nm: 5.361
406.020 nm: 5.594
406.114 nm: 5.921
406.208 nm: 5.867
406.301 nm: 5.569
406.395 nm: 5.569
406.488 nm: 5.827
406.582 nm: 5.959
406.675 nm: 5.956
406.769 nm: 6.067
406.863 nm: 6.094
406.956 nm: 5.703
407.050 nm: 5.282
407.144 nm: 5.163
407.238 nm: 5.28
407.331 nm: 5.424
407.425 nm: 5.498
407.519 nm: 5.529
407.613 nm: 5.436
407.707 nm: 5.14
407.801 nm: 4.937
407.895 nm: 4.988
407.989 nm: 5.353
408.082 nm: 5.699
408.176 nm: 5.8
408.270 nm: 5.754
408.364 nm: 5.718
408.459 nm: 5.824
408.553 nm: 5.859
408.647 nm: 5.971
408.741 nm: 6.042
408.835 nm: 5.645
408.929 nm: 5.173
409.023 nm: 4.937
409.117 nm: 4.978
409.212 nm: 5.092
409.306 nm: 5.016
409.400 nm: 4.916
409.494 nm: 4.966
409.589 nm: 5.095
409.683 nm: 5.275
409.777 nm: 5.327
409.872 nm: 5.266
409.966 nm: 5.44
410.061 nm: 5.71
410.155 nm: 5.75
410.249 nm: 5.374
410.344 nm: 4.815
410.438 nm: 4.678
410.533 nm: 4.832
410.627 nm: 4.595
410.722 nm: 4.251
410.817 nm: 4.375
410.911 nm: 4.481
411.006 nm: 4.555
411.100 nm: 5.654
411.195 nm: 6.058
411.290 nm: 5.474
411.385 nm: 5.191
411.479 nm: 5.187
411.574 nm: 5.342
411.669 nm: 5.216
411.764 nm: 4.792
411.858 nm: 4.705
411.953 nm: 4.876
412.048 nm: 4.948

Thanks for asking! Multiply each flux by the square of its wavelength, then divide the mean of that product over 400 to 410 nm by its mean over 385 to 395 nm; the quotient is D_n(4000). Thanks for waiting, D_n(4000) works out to 1.4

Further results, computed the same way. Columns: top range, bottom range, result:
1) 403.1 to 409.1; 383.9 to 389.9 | 1.57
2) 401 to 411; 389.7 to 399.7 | 1.19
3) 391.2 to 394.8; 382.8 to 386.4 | 1.41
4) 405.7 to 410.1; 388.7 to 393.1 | 1.43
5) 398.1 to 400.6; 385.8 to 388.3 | 1.46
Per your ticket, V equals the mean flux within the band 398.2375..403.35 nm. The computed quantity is 5.38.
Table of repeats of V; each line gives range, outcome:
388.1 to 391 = 3.9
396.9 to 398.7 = 4.91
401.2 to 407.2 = 5.42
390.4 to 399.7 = 4.84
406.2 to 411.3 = 5.36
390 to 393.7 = 4.41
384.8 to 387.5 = 3.75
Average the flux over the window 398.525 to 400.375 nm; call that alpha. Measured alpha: 5.52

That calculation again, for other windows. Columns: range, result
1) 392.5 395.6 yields 4.95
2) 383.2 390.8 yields 3.79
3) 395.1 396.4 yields 5.05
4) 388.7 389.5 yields 4.09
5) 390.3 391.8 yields 4.22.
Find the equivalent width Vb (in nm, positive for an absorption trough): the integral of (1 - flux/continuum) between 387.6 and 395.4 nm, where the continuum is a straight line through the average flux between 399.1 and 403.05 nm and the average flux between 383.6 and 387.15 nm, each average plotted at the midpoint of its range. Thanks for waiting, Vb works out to 0.11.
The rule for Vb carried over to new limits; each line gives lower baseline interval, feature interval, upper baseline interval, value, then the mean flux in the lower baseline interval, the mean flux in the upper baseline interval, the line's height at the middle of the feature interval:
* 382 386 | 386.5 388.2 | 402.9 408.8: -0.13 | 3.64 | 5.45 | 3.92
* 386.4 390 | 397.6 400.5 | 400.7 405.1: -0.12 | 4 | 5.37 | 5.01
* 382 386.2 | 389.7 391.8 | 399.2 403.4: 0.12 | 3.63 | 5.42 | 4.32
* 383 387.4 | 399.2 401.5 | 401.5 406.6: -0.19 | 3.66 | 5.39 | 5.05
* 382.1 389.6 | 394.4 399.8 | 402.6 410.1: -0.47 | 3.79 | 5.41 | 4.68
